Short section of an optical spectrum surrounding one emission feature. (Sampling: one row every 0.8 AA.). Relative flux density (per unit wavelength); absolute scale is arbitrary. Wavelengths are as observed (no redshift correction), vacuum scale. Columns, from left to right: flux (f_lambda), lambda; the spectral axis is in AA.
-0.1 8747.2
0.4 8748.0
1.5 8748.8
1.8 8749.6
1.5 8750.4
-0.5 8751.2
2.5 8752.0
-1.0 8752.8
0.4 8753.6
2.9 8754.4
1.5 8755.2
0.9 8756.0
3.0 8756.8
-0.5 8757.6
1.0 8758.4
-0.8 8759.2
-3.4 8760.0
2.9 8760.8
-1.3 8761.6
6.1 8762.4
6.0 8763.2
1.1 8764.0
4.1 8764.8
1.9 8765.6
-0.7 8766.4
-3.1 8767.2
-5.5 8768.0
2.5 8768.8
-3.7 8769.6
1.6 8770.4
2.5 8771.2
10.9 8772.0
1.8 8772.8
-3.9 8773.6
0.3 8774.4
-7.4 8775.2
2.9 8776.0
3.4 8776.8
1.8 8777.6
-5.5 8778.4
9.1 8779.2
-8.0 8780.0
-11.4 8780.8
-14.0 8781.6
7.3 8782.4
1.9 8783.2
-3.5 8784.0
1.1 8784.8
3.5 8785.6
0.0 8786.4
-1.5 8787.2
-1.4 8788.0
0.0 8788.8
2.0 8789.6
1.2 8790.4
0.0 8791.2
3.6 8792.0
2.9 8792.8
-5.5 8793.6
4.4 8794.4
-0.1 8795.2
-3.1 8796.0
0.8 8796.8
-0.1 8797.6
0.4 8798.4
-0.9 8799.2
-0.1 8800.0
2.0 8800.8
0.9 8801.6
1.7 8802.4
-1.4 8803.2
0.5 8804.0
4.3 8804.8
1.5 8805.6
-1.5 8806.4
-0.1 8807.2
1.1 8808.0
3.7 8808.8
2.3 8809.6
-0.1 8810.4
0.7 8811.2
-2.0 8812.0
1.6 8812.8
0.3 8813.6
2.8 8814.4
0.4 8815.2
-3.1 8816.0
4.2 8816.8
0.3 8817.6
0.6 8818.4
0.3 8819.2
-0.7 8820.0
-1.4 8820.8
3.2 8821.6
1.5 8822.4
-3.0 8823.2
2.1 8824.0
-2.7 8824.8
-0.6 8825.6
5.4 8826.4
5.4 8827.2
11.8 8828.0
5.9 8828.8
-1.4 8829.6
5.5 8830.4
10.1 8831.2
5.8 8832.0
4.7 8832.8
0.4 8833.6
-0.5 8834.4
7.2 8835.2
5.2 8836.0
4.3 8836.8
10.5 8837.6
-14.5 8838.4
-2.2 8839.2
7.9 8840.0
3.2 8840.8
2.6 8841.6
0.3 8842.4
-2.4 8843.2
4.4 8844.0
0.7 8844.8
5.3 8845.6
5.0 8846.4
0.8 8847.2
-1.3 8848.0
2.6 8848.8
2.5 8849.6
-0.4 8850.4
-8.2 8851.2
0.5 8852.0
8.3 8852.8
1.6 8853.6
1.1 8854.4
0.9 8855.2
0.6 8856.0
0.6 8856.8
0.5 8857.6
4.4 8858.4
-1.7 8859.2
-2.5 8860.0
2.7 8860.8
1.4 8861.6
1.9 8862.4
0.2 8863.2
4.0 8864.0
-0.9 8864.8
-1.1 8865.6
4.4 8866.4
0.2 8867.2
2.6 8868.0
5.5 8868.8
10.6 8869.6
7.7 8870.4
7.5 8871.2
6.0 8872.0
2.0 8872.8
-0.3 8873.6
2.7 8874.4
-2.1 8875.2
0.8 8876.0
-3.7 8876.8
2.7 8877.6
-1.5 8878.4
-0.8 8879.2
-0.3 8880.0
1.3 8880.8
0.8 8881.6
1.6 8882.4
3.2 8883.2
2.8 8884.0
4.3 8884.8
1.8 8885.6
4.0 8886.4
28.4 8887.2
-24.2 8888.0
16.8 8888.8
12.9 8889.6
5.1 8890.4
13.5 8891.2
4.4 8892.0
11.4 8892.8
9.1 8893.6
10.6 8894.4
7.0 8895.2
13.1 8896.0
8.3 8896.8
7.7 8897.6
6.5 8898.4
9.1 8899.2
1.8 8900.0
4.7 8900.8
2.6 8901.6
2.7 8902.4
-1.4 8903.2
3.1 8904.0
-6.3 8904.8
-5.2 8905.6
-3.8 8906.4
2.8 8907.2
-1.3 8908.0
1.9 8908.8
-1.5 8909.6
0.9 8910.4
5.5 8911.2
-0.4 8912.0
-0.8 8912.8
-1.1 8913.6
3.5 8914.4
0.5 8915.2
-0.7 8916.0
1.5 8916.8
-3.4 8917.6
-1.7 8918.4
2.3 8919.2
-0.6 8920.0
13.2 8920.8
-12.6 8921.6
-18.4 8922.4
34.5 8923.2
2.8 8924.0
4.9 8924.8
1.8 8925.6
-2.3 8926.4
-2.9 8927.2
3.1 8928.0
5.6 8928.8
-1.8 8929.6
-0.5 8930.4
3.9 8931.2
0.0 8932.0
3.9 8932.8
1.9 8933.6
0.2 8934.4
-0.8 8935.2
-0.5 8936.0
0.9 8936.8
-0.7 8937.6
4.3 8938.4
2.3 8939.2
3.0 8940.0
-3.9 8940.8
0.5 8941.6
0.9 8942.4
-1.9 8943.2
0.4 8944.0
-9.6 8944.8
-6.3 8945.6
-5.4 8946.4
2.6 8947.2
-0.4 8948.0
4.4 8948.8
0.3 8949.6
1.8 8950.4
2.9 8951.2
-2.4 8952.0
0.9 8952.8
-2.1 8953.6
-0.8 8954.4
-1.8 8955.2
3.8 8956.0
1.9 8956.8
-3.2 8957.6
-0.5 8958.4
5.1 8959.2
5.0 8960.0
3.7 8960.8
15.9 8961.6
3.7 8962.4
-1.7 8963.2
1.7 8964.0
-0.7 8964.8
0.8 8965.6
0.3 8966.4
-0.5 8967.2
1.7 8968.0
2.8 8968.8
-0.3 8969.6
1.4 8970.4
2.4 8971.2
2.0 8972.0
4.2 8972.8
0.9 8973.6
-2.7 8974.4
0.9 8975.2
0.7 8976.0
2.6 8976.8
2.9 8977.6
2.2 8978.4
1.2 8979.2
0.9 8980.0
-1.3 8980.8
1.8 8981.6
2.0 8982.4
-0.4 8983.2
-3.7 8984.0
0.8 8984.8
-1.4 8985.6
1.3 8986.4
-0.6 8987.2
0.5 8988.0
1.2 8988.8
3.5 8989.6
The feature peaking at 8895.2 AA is [O II] 3727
